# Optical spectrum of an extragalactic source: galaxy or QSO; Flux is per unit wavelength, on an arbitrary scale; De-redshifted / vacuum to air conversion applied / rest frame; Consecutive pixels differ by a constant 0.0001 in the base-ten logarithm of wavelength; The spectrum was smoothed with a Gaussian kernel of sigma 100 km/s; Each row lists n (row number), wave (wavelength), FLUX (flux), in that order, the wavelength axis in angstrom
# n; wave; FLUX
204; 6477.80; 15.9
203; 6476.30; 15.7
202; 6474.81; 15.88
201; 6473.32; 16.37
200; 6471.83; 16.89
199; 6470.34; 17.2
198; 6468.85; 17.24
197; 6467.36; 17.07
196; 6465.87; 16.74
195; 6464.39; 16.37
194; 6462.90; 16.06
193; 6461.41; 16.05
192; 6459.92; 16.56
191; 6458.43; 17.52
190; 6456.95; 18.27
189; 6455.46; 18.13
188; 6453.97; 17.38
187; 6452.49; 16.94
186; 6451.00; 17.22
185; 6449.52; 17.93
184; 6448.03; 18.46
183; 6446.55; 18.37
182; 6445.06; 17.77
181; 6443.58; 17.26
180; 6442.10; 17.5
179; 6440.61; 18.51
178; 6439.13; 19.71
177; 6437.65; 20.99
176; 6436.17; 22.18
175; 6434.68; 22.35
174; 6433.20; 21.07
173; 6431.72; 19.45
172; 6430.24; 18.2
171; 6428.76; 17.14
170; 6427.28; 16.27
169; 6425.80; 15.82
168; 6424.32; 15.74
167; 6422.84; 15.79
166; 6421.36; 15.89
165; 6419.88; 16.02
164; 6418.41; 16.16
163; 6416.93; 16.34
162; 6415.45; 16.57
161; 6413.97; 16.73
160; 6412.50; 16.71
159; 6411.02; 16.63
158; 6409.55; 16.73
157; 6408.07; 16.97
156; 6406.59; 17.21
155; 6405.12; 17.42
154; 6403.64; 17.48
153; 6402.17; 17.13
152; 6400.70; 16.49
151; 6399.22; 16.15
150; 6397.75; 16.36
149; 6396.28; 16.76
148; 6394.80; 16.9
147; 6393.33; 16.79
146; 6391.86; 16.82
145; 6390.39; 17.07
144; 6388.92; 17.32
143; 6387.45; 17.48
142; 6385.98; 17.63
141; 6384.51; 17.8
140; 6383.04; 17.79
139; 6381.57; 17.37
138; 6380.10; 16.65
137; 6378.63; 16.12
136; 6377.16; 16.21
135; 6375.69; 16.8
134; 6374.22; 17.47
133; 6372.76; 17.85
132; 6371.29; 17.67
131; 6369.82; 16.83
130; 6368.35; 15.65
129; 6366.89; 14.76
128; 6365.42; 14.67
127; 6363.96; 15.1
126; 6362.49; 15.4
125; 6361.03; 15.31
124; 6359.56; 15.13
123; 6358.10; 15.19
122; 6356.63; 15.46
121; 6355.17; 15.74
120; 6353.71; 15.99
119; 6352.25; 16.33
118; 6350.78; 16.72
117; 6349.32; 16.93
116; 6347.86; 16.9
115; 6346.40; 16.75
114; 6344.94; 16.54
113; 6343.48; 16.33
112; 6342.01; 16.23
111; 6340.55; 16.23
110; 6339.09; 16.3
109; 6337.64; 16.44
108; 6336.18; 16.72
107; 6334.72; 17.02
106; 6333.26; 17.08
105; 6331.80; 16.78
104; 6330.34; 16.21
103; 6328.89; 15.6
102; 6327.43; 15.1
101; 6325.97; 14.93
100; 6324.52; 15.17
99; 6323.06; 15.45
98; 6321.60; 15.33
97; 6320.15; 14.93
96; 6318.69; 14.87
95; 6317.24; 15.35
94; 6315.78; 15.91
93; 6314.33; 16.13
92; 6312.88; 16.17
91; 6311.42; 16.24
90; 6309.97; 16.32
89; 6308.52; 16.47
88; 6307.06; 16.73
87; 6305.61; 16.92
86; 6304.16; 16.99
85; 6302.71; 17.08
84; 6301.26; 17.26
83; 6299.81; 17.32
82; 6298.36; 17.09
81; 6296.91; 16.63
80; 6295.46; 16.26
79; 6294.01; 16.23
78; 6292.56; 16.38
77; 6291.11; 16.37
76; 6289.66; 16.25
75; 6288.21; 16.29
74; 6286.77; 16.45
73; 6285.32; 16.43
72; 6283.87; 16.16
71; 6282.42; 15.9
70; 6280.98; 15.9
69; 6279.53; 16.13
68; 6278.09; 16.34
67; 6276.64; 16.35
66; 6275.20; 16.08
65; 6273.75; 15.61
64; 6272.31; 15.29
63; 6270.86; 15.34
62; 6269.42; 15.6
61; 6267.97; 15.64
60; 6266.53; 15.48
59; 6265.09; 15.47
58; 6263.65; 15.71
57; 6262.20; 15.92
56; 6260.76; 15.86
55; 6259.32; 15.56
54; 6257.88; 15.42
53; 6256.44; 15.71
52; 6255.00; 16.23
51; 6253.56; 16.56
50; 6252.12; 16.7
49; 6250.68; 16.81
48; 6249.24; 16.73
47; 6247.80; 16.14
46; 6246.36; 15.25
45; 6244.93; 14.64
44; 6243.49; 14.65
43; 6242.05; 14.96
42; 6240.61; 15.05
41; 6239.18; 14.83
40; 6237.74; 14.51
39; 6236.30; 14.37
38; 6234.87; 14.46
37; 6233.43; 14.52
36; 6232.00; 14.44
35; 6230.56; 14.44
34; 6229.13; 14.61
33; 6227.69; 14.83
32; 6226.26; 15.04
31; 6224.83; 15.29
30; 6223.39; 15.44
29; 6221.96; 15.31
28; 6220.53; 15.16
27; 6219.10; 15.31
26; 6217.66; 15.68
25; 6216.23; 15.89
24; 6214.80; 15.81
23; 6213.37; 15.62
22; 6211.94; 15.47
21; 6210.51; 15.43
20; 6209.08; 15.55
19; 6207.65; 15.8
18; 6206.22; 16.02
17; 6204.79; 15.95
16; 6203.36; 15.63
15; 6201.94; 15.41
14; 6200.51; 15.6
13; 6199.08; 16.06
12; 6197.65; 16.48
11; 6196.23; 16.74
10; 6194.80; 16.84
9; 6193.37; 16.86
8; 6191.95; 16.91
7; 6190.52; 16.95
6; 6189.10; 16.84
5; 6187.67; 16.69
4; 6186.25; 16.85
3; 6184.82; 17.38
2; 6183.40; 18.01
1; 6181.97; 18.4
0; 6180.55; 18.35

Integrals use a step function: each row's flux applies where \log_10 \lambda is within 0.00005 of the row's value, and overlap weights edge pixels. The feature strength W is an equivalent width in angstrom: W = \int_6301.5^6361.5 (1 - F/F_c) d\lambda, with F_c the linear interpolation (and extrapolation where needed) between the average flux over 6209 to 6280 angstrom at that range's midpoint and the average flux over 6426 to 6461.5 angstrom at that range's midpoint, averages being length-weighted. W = 2.2 angstrom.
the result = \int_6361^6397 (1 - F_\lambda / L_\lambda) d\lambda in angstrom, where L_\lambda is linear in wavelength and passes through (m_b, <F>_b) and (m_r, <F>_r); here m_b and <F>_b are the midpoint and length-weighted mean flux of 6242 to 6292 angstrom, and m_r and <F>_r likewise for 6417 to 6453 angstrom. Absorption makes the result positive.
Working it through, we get 1.3 angstrom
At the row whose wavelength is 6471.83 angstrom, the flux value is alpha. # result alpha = 16.89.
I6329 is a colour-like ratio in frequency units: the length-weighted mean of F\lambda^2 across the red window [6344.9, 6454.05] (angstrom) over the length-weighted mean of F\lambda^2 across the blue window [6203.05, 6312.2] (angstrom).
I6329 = 1.1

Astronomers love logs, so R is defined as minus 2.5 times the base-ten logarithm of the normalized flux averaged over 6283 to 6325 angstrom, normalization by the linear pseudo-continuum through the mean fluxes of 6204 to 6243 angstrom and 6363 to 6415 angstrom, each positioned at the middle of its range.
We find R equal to -0.02 mag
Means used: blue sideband 15.2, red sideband 16.8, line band 16.2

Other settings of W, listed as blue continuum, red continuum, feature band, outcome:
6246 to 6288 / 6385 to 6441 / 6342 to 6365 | 1.18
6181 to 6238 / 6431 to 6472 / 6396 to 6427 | 2.14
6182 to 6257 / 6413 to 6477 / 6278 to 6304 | -0.28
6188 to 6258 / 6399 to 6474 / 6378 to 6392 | -0.19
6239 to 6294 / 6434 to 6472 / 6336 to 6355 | 0.32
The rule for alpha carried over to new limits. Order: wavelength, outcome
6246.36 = 15.25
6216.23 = 15.89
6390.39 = 17.07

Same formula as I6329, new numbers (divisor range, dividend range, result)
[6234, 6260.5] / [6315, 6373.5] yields 1.06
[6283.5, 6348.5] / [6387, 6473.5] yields 1.11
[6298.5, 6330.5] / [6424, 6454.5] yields 1.20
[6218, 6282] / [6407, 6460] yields 1.21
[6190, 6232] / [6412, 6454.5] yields 1.22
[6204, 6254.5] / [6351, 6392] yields 1.12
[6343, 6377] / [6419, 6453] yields 1.15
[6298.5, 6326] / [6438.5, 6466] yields 1.13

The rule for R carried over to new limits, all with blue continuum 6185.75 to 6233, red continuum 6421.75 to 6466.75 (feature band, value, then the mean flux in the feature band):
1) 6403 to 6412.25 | 0.03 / 17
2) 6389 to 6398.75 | 0.04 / 16.8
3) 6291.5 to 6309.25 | -0.01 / 16.8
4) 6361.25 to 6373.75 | 0.08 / 16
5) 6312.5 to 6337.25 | 0.07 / 15.8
